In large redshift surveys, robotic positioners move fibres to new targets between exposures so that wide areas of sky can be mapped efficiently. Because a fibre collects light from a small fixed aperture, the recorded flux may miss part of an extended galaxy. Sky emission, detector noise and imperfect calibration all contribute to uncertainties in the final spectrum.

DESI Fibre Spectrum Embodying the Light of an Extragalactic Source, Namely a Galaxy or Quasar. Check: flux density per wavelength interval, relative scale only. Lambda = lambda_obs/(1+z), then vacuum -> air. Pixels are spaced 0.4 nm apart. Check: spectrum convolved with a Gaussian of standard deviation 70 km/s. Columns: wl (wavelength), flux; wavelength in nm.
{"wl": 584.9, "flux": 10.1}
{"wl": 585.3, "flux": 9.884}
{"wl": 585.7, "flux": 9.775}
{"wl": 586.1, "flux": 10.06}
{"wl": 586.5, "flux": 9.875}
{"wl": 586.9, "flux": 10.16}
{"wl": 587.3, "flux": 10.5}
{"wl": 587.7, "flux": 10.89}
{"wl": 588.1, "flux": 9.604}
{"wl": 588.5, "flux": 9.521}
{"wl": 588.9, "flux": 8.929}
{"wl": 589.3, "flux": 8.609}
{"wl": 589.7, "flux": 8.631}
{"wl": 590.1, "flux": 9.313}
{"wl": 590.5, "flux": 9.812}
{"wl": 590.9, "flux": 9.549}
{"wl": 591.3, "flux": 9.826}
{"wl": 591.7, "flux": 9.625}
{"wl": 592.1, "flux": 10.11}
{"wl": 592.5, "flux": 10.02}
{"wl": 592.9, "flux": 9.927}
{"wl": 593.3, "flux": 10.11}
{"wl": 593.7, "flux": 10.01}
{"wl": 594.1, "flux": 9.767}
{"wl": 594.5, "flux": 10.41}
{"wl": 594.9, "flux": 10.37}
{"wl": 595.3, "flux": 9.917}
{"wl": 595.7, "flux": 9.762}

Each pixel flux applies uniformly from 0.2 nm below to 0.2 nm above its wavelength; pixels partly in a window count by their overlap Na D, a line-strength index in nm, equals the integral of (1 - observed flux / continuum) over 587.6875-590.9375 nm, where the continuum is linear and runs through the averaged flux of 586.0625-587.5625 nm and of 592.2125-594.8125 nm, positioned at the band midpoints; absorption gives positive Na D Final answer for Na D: 0.257 nm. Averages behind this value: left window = 10.2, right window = 10.1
